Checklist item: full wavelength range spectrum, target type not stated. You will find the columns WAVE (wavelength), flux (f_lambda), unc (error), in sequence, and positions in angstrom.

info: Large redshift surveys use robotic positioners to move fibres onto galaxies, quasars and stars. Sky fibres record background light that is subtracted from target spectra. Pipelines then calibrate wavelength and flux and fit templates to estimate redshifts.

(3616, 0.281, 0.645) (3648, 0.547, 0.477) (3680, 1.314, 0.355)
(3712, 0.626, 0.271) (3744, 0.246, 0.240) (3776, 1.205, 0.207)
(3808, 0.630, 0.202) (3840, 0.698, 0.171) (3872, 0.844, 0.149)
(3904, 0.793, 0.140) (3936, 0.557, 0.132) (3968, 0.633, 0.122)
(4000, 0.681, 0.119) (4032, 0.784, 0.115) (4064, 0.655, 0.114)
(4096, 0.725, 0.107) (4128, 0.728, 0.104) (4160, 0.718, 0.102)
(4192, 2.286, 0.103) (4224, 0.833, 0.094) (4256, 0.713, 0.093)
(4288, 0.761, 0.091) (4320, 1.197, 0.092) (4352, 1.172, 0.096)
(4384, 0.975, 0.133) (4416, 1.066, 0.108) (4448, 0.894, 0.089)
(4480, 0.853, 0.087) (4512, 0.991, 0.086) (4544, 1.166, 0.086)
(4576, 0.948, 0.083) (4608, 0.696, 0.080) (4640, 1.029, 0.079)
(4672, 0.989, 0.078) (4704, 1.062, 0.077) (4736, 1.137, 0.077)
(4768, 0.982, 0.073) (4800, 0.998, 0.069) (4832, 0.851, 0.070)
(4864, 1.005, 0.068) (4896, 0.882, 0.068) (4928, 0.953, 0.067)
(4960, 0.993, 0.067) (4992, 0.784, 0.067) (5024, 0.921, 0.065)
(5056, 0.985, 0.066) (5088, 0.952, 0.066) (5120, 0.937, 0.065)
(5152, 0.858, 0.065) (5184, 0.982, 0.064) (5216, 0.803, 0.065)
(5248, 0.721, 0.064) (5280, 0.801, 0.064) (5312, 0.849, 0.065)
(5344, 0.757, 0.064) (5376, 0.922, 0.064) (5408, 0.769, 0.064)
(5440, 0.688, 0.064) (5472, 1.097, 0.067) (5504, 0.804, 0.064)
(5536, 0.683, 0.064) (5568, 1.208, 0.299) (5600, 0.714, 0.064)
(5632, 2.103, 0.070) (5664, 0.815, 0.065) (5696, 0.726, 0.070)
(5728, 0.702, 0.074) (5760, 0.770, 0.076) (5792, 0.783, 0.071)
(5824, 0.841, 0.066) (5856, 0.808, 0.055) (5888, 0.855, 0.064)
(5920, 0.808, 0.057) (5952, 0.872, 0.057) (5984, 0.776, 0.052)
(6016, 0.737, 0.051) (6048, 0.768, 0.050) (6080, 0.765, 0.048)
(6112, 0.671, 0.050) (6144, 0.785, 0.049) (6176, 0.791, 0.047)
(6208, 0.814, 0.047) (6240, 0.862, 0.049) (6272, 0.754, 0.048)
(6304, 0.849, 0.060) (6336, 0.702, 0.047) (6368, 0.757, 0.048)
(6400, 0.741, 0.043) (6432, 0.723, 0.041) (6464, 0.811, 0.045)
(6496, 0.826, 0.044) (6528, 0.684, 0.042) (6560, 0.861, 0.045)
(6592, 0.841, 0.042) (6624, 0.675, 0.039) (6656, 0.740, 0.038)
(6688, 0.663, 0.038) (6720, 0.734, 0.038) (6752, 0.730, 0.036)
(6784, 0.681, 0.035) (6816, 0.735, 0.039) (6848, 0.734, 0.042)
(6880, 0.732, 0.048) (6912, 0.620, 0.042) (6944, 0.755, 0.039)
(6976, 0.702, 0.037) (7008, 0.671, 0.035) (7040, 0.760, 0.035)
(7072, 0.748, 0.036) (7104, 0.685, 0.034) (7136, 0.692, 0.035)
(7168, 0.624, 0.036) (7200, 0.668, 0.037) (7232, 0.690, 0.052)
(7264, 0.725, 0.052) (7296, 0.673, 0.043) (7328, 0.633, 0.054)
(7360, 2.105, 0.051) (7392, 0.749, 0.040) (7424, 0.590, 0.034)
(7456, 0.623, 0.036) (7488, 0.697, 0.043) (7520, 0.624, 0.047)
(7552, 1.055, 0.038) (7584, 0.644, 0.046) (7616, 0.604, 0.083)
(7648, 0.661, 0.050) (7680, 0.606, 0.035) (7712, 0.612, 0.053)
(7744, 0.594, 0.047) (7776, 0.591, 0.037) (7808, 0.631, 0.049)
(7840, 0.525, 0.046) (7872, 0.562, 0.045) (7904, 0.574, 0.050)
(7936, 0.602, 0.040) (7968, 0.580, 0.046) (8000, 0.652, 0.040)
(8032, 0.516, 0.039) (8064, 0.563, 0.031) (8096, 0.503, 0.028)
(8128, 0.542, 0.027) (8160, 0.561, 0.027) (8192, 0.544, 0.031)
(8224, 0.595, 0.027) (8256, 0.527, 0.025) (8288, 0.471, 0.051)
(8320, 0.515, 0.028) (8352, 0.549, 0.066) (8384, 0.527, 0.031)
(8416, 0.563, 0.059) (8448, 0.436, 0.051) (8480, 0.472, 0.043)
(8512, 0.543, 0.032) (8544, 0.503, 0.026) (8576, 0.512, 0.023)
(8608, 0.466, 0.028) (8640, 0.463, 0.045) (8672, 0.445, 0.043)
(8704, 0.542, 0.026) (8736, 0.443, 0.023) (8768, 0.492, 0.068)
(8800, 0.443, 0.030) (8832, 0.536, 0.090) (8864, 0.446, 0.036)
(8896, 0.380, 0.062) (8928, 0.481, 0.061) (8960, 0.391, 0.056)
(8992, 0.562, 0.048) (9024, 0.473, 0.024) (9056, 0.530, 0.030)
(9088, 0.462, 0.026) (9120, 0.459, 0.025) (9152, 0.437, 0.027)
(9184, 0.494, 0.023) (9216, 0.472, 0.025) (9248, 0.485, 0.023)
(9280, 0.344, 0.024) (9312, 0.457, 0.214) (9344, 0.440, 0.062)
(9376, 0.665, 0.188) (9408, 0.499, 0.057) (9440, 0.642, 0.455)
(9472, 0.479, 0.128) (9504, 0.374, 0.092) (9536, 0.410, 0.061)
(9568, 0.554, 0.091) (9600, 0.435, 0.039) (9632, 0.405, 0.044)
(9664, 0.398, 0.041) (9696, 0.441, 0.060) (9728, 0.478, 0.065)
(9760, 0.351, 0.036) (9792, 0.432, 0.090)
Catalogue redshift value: 0.12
